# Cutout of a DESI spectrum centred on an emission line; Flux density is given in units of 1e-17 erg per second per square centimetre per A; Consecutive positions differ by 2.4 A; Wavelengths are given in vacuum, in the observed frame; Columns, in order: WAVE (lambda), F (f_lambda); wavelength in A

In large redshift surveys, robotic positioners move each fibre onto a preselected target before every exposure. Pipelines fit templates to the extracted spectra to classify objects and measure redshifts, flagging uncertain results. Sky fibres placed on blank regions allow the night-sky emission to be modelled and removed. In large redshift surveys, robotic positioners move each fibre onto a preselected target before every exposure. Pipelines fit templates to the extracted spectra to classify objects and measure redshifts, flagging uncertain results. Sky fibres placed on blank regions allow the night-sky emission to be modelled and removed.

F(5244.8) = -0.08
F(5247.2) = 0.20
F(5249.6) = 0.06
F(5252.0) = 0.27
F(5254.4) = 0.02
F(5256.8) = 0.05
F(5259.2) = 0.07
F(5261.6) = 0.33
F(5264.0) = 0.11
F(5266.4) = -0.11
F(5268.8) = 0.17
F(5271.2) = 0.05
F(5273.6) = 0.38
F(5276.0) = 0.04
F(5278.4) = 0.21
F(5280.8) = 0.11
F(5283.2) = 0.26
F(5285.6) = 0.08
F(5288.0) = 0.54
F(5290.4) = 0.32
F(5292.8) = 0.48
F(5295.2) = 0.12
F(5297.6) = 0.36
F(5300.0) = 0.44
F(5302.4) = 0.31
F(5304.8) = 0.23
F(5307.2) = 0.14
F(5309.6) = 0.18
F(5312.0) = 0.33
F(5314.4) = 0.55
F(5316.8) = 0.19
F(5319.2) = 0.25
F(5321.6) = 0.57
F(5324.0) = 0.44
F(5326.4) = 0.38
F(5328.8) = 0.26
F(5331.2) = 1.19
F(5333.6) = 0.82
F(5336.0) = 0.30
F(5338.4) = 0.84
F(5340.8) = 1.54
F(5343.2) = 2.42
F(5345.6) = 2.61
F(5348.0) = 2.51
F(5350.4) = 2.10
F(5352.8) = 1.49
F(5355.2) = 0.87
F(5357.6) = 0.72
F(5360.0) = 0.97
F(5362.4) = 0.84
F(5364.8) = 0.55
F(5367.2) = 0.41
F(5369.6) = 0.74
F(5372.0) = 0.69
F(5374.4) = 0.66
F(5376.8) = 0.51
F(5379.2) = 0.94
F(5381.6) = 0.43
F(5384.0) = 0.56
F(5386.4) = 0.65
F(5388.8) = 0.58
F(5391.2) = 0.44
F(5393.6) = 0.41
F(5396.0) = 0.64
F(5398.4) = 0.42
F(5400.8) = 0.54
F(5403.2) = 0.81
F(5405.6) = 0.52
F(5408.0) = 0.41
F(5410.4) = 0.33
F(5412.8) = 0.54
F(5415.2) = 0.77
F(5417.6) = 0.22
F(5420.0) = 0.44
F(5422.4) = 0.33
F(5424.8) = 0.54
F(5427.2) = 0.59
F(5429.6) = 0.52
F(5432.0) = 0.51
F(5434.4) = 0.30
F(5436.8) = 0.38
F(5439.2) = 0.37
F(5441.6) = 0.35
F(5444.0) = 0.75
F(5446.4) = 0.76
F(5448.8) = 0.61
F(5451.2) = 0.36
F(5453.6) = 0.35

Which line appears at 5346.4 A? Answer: Ly-alpha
